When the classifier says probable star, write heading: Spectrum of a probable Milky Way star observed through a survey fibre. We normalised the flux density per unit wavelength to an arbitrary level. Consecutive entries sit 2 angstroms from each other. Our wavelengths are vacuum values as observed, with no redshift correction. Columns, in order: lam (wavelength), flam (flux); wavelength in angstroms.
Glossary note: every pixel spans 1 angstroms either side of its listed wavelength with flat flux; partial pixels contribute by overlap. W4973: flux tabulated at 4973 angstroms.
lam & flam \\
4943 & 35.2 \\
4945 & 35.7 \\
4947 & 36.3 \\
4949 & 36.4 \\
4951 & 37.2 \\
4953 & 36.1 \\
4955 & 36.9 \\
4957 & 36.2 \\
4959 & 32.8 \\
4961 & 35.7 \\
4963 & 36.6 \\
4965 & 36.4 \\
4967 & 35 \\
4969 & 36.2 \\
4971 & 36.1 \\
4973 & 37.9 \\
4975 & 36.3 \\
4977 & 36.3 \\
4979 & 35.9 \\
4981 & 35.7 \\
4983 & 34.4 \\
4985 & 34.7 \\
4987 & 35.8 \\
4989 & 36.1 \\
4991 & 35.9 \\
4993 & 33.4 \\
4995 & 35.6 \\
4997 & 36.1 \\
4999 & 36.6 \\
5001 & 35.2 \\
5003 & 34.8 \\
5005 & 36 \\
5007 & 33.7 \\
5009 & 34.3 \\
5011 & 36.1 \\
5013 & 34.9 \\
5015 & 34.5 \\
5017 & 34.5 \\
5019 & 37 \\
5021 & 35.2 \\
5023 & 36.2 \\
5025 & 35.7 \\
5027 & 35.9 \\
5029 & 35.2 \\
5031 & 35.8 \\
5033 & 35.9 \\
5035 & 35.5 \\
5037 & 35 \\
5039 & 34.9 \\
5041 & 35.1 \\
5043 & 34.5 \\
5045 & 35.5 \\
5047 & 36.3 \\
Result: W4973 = 37.9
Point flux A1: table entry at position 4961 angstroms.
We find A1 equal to 35.7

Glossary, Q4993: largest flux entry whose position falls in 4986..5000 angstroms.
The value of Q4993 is 36.6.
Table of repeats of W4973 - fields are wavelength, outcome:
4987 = 35.8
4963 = 36.6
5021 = 35.2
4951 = 37.2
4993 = 33.4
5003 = 34.8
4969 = 36.2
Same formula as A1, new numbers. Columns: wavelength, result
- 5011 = 36.1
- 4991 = 35.9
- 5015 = 34.5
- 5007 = 33.7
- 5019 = 37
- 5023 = 36.2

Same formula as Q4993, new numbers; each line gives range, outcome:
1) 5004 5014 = 36.1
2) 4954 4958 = 36.9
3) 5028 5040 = 35.9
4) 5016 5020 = 37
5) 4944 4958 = 37.2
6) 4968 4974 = 37.9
